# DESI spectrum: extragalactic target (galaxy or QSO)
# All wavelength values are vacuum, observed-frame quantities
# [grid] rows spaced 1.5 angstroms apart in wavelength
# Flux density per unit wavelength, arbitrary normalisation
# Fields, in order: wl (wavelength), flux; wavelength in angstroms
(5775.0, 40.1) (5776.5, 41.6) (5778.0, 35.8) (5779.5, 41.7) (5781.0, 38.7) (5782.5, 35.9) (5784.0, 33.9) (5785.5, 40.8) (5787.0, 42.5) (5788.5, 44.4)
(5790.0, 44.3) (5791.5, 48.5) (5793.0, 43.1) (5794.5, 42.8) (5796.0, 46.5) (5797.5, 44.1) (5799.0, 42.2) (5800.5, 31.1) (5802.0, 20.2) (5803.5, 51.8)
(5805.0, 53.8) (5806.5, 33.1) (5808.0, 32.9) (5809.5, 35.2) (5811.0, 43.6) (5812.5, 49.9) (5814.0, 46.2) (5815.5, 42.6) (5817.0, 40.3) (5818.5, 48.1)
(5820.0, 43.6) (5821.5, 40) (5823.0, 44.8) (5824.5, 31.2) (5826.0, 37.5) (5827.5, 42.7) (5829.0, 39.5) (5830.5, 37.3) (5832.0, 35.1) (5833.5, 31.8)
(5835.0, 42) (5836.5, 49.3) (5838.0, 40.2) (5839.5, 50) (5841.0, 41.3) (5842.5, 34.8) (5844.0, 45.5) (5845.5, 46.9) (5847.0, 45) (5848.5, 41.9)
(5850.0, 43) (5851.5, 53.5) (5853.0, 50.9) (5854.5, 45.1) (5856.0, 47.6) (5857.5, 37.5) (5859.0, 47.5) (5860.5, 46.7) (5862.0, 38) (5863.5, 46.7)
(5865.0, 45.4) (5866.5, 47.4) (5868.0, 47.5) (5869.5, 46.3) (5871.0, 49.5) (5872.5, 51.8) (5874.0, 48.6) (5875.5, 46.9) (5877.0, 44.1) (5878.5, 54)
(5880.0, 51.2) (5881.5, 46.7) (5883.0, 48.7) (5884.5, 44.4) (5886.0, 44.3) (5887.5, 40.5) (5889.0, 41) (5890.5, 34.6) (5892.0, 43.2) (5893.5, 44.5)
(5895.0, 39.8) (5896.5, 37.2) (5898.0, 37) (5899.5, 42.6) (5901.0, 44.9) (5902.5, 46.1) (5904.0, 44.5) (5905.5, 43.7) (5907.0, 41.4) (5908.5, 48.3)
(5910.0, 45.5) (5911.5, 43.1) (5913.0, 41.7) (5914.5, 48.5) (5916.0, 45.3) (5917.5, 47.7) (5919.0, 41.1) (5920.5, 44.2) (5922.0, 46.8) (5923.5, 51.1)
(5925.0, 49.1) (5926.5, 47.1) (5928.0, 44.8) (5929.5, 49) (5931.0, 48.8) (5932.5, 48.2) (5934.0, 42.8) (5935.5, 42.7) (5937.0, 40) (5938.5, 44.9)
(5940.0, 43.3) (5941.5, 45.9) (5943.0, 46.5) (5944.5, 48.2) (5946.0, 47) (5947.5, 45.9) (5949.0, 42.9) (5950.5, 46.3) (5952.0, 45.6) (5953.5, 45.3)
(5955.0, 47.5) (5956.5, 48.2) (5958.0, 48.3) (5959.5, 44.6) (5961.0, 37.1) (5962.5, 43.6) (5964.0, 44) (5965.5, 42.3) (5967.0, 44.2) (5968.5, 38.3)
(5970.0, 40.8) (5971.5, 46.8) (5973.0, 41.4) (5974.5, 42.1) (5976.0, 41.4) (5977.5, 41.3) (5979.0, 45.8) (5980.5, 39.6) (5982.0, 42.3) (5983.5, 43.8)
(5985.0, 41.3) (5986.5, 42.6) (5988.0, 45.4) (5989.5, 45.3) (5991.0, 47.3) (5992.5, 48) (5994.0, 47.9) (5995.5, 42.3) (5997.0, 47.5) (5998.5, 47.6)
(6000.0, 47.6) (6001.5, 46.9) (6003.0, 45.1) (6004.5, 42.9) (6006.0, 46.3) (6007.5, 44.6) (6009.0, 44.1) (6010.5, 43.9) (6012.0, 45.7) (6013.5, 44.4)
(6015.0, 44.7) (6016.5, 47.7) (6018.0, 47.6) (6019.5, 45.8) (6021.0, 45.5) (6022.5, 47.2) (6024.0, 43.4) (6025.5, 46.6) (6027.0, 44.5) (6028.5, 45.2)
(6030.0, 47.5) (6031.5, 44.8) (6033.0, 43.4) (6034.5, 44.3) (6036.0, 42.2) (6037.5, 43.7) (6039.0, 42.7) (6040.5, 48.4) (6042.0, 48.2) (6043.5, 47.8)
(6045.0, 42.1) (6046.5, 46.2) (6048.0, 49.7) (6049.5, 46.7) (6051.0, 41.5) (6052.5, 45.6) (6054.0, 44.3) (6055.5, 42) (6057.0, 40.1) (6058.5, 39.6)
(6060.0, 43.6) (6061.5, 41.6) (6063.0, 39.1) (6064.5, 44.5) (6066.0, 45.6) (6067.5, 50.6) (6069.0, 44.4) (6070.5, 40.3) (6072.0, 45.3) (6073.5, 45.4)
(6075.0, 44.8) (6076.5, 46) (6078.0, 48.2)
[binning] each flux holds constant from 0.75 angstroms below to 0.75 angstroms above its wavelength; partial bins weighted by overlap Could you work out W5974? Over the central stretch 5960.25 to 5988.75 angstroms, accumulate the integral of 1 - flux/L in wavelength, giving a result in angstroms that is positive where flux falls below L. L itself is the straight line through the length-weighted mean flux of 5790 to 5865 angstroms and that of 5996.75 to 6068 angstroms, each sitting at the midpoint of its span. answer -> 1.2 angstroms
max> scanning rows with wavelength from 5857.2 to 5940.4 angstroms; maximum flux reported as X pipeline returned 54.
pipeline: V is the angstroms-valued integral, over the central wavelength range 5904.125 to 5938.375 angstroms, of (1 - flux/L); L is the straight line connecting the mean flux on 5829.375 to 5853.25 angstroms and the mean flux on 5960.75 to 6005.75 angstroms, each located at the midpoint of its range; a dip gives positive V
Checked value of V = -1.6 angstroms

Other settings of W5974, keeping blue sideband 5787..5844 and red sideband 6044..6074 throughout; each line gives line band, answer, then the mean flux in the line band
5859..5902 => -2.9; 44.8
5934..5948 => -0.7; 44.8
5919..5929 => -1.0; 46.8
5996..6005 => -0.6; 46.2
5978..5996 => -0.5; 44.3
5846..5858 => -1.2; 45.8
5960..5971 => 0.3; 41.7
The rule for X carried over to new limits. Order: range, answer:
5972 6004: 48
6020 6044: 48.4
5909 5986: 51.1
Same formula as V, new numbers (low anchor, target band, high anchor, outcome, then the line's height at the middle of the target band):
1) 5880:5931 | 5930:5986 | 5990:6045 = 1.11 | 44.9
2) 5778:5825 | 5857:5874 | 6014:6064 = -1.60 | 42.1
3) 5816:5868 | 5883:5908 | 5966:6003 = 0.72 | 43.4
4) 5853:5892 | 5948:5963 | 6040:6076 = 0.06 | 45.2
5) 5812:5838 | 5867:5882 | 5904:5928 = -1.76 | 43.6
